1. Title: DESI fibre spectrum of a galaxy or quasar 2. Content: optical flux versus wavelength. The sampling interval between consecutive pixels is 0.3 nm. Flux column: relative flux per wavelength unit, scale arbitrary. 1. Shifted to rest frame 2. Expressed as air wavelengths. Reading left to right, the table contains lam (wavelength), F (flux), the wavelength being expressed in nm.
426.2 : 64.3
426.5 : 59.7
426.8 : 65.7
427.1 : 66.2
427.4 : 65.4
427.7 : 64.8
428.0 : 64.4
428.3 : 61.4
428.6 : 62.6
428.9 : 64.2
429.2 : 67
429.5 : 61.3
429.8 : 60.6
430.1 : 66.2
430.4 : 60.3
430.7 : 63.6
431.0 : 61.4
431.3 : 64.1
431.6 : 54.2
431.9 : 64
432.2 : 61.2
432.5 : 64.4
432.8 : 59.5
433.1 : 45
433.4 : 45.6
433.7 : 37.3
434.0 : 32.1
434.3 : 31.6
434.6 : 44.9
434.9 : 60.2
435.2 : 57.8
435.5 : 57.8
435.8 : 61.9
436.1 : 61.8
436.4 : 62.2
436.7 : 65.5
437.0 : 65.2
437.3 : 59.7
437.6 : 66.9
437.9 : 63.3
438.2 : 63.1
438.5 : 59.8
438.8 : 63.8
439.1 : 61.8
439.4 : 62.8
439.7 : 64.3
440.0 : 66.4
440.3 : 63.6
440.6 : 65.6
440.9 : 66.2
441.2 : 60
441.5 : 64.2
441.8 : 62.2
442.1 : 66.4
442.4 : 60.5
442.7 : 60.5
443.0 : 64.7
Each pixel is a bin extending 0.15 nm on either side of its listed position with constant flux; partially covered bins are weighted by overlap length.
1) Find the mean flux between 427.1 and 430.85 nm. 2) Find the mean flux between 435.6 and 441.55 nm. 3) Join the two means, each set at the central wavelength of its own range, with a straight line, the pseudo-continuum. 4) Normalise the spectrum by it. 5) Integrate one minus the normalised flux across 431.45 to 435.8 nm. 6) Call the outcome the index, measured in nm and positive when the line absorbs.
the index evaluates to 0.822 nm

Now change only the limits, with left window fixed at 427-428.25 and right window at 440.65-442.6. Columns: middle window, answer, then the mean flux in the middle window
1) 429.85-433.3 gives 0.23 nm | 60.1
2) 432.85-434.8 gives 0.70 nm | 41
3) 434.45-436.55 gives 0.19 nm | 58.1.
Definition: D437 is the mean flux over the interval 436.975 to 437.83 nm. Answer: 63.7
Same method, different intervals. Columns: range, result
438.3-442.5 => 63.4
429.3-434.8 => 54.5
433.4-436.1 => 48.6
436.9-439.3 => 62.9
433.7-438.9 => 56.9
